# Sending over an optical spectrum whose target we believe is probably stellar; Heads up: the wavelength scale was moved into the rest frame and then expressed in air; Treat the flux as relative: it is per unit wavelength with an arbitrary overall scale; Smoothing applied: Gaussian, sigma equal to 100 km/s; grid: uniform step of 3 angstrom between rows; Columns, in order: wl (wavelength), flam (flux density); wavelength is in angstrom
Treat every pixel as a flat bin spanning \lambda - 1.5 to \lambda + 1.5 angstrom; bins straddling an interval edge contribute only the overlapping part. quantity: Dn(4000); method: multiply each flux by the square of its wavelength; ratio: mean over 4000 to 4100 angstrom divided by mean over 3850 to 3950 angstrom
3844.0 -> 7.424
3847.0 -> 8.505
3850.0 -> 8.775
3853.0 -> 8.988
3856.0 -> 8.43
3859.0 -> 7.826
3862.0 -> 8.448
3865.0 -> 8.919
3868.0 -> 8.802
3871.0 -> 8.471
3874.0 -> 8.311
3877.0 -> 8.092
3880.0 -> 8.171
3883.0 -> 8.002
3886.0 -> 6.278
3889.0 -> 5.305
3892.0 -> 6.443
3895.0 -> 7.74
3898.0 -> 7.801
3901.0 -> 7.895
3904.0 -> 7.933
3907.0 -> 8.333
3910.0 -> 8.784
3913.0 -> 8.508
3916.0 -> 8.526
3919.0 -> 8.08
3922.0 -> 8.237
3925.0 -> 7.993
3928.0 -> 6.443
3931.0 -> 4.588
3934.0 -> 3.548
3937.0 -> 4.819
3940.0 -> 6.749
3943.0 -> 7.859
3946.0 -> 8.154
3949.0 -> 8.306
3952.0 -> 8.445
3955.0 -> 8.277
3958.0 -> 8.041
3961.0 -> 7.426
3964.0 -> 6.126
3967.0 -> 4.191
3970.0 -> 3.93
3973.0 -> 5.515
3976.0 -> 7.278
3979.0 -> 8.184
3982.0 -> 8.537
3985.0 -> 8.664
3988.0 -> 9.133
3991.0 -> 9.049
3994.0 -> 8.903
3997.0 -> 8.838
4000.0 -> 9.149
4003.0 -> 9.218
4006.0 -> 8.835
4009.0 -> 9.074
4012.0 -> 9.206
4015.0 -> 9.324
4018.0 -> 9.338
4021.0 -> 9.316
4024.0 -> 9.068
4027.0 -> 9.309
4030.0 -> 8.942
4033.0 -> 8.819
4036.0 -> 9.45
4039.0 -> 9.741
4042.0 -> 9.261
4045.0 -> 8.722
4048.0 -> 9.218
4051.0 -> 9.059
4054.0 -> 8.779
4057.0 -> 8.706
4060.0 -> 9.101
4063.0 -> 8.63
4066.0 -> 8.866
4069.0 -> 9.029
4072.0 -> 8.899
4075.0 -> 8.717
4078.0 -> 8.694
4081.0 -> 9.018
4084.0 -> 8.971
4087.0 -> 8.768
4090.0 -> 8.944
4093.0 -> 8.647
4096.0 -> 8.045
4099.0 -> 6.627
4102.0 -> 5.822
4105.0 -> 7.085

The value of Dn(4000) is 1.27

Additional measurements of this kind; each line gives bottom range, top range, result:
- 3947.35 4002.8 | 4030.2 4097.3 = 1.21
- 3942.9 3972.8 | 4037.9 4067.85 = 1.35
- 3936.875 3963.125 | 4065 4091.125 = 1.23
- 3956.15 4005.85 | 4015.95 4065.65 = 1.22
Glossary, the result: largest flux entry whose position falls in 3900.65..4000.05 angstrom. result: 9.149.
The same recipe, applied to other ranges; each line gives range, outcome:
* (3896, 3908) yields 8.333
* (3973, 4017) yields 9.324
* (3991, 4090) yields 9.741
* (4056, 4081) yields 9.101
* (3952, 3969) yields 8.445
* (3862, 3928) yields 8.919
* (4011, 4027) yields 9.338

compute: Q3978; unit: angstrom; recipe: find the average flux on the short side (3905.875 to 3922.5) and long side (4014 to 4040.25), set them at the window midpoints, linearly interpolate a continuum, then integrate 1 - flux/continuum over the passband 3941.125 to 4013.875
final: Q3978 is 7.9 angstrom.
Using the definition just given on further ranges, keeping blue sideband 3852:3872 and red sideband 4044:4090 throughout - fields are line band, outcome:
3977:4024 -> -1.0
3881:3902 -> 3.7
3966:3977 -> 4.5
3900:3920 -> 0.7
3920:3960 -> 7.5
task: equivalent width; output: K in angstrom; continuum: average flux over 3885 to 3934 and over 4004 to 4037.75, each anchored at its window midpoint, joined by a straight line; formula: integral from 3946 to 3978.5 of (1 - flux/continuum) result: 5.2 angstrom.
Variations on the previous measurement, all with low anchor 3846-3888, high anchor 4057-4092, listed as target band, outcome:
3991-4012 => -0.90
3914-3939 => 5.48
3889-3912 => 1.80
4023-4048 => -1.20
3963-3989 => 5.36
